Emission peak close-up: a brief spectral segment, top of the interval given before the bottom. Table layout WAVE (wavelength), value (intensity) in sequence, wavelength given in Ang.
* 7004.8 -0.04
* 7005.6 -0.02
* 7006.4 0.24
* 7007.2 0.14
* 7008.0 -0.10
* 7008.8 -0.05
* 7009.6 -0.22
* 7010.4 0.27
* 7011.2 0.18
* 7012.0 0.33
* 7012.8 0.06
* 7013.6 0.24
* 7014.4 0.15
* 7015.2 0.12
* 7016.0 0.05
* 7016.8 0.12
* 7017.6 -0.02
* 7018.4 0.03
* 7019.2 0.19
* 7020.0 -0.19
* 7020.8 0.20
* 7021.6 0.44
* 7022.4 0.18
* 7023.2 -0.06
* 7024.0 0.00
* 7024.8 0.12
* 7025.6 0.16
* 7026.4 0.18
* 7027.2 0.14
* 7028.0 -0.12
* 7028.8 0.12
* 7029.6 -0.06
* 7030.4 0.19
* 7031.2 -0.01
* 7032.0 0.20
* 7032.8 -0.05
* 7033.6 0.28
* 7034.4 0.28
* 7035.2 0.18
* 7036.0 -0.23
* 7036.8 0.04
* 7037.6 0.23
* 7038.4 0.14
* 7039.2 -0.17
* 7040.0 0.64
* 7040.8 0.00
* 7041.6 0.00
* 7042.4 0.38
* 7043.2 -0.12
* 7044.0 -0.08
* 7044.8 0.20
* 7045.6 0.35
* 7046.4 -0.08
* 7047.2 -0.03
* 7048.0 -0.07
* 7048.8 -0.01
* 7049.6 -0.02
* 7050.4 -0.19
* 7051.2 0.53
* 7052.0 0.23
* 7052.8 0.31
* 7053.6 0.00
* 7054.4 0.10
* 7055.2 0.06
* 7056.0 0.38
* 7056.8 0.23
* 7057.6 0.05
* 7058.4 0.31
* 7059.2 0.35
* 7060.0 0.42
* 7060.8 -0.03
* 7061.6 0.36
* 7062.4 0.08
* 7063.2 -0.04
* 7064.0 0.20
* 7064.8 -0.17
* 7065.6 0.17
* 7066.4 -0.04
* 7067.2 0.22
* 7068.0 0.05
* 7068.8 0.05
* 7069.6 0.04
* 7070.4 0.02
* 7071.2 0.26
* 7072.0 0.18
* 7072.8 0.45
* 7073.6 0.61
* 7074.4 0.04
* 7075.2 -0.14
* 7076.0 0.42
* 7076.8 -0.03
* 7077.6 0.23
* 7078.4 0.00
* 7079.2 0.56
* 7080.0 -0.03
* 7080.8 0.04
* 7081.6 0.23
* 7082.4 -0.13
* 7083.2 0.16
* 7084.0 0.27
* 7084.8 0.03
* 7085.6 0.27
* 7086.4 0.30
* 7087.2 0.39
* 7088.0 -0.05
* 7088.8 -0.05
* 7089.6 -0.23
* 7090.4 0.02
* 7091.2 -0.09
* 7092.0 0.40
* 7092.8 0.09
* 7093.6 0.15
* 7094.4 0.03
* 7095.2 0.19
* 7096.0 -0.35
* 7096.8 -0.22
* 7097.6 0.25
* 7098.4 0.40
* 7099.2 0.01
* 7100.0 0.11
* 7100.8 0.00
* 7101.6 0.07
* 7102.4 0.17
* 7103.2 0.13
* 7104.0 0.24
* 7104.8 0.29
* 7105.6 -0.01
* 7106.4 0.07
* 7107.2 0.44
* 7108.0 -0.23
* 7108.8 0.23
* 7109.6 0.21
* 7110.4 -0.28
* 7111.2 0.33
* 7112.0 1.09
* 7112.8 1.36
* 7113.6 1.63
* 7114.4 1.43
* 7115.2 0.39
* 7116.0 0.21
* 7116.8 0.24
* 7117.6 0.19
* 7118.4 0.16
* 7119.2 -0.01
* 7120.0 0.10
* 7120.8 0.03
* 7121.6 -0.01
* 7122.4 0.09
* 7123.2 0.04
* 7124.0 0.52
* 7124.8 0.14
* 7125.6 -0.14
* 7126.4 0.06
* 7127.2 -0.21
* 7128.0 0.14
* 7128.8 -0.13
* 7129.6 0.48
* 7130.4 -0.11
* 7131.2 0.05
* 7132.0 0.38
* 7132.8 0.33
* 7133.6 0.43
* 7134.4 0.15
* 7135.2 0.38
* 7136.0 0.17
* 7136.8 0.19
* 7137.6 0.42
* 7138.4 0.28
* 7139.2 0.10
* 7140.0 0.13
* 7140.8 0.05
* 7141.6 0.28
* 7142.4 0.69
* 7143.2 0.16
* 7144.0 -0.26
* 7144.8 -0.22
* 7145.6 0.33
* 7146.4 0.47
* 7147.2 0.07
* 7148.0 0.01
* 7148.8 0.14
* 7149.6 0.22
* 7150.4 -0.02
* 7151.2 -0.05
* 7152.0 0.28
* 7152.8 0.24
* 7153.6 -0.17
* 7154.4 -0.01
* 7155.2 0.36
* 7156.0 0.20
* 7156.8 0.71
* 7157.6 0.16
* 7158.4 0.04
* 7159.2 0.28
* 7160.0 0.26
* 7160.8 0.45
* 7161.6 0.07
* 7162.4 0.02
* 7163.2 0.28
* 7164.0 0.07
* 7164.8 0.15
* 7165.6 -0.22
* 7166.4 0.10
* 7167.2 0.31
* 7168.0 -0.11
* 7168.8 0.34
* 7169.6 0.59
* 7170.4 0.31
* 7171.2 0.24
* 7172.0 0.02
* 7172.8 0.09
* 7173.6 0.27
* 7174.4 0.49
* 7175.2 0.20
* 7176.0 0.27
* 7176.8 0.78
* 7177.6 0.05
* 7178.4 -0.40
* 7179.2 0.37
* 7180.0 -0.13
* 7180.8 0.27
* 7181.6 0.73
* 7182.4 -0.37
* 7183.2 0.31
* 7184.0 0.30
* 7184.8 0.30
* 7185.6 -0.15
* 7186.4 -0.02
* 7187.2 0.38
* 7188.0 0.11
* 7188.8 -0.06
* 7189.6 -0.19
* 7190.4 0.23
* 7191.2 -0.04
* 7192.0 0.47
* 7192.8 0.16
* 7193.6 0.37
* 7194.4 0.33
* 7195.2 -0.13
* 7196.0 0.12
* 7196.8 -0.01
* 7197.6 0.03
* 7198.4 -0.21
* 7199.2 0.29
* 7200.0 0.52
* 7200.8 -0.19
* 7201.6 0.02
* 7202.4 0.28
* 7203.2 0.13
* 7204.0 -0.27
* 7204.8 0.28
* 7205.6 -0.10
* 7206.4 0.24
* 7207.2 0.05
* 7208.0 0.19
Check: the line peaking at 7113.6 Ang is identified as Hbeta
